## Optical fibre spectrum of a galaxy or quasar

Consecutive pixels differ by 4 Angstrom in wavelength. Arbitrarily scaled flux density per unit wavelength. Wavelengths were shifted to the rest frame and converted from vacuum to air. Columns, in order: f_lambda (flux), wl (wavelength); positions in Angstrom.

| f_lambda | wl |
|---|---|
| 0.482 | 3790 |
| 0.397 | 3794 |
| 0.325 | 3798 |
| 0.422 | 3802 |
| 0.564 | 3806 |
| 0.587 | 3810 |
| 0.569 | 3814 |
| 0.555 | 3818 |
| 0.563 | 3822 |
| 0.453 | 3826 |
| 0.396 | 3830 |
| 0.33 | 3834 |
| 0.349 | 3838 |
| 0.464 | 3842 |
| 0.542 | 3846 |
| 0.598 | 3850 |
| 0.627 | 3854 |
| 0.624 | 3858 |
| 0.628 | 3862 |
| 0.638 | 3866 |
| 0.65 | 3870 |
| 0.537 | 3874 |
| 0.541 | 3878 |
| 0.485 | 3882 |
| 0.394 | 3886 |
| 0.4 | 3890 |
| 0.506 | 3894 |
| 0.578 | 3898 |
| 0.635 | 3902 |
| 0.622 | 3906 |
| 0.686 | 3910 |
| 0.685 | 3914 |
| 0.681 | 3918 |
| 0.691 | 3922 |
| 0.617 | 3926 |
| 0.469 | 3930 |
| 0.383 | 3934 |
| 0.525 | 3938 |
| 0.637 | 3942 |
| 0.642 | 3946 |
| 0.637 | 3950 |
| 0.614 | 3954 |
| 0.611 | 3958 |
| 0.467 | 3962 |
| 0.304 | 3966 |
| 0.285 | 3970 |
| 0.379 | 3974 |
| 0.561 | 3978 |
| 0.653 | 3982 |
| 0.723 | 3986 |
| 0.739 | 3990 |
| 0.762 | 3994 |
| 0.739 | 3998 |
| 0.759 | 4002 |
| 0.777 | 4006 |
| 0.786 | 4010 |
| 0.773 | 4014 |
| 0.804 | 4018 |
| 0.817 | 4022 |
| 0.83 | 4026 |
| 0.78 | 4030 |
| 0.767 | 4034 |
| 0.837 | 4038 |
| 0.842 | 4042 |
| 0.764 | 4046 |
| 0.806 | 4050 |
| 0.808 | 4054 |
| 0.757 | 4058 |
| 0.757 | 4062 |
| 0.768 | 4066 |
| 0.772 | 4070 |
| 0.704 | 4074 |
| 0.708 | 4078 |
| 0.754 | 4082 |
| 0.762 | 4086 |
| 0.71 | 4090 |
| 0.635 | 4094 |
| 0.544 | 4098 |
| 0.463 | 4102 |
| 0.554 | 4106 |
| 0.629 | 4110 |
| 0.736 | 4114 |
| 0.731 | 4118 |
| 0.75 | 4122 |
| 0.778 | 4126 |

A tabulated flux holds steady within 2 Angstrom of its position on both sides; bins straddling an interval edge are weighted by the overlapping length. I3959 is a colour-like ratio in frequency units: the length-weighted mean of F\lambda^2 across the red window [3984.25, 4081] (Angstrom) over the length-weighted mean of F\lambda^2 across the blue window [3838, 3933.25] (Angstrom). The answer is 1.46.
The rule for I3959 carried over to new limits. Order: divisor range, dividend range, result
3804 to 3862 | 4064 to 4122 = 1.49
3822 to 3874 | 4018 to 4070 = 1.66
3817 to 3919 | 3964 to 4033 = 1.33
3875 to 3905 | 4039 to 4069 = 1.67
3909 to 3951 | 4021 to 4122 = 1.30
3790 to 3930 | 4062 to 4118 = 1.41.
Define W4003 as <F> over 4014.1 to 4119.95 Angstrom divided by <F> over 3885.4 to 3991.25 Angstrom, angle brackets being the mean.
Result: 1.3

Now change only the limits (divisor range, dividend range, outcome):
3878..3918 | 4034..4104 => 1.30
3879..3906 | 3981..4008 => 1.45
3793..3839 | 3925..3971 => 1.12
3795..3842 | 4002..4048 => 1.72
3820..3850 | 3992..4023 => 1.71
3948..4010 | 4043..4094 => 1.24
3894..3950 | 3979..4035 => 1.27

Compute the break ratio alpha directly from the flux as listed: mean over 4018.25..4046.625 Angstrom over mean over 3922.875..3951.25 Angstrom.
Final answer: 1.44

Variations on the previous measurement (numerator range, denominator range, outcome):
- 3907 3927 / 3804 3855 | 1.33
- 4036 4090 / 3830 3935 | 1.40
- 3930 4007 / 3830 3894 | 1.13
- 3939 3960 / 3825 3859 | 1.29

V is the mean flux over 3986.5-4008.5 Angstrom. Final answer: 0.754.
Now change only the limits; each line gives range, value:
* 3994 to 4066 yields 0.787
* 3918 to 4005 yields 0.585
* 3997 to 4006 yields 0.756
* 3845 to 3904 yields 0.559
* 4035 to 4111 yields 0.716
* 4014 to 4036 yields 0.797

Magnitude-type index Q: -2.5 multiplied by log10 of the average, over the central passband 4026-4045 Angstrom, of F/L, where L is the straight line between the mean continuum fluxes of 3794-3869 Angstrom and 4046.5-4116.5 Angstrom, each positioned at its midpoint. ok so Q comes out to -0.21 mag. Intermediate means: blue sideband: 0.512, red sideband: 0.7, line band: 0.807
